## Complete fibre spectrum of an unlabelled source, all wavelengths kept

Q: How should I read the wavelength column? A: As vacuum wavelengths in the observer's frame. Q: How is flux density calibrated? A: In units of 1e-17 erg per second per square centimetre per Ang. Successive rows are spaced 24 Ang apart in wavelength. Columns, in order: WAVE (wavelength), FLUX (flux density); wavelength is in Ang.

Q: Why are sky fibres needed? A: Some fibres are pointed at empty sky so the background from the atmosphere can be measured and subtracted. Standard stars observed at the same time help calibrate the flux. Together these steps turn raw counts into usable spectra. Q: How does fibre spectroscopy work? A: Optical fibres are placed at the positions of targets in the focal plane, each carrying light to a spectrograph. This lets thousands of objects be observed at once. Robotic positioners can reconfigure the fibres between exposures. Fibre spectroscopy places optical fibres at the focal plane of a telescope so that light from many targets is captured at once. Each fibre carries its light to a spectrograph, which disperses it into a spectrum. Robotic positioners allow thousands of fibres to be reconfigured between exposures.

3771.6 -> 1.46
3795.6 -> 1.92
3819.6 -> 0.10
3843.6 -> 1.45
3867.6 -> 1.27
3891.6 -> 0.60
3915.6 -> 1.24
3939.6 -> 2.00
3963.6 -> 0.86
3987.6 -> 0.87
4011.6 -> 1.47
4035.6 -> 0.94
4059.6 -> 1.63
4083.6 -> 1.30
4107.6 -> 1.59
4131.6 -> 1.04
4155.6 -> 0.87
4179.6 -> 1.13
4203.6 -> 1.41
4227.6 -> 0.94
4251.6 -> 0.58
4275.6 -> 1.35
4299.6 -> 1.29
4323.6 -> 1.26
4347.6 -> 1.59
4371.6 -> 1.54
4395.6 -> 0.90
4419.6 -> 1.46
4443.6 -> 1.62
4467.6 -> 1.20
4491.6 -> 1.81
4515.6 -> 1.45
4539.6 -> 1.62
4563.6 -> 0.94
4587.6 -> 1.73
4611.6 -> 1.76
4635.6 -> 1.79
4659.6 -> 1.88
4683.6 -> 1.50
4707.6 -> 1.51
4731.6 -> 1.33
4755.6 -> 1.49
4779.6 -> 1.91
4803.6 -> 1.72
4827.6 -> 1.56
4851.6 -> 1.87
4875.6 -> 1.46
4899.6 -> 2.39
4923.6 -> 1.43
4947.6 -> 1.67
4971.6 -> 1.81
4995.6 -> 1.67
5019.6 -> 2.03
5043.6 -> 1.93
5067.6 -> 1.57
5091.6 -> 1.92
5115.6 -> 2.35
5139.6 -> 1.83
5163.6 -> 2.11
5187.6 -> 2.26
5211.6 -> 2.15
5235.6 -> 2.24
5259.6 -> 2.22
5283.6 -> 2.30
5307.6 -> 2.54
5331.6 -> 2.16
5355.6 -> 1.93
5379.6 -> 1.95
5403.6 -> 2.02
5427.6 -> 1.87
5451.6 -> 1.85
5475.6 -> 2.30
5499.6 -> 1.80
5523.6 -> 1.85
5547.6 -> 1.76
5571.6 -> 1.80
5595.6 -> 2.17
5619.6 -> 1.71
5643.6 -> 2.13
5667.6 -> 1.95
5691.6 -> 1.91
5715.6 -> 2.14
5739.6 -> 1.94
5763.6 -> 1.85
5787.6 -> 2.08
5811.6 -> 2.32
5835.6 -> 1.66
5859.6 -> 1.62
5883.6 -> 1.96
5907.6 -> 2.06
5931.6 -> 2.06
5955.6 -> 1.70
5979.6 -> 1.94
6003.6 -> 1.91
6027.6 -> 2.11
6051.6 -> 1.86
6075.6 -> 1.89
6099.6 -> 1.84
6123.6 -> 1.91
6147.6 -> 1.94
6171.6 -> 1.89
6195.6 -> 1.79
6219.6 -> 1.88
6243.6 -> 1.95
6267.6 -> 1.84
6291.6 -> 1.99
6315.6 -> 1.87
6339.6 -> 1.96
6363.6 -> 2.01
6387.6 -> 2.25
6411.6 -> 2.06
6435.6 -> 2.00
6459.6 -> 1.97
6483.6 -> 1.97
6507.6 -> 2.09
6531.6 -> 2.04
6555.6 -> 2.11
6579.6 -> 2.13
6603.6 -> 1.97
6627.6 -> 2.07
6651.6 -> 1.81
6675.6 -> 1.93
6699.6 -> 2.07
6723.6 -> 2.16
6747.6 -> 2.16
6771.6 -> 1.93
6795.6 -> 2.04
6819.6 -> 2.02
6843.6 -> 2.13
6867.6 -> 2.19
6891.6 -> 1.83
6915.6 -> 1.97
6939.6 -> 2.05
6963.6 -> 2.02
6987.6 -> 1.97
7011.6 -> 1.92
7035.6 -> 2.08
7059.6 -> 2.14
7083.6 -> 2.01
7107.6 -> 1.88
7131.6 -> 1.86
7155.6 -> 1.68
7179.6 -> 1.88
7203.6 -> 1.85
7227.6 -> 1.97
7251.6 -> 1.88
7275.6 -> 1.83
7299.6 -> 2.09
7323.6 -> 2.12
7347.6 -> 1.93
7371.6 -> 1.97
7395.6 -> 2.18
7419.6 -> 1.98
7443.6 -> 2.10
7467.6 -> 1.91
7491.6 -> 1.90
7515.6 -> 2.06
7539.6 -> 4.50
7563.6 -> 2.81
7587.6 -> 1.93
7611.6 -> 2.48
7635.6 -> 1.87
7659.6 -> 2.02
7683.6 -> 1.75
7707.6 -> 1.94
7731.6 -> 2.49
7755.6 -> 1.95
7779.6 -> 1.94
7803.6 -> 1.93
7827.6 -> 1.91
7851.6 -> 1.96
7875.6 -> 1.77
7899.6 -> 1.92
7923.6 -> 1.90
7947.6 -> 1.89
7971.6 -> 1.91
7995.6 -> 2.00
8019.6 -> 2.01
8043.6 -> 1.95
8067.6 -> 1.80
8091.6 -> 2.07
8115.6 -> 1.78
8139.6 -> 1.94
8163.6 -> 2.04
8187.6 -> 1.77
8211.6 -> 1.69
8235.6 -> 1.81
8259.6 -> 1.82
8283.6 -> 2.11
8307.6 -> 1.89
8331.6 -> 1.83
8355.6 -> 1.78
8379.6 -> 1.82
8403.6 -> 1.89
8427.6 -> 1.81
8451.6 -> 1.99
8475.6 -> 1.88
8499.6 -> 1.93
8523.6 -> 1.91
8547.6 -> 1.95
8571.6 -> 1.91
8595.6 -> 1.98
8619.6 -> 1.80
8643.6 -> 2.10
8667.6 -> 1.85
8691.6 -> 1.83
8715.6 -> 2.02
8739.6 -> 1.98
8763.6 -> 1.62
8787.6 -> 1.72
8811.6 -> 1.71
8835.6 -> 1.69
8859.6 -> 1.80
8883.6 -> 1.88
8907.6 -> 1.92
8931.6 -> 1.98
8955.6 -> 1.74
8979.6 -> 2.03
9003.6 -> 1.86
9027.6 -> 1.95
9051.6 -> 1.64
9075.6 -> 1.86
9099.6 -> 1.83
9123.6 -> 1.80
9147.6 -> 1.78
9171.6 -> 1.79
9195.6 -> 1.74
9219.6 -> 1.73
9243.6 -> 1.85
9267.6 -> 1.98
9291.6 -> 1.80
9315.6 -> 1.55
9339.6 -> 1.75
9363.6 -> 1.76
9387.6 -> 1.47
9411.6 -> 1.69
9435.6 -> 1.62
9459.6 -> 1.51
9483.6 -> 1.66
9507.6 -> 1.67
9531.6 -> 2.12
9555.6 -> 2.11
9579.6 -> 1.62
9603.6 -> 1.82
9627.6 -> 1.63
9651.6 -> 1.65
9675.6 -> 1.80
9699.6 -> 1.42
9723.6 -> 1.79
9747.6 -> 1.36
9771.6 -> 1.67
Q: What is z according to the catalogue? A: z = 0.15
